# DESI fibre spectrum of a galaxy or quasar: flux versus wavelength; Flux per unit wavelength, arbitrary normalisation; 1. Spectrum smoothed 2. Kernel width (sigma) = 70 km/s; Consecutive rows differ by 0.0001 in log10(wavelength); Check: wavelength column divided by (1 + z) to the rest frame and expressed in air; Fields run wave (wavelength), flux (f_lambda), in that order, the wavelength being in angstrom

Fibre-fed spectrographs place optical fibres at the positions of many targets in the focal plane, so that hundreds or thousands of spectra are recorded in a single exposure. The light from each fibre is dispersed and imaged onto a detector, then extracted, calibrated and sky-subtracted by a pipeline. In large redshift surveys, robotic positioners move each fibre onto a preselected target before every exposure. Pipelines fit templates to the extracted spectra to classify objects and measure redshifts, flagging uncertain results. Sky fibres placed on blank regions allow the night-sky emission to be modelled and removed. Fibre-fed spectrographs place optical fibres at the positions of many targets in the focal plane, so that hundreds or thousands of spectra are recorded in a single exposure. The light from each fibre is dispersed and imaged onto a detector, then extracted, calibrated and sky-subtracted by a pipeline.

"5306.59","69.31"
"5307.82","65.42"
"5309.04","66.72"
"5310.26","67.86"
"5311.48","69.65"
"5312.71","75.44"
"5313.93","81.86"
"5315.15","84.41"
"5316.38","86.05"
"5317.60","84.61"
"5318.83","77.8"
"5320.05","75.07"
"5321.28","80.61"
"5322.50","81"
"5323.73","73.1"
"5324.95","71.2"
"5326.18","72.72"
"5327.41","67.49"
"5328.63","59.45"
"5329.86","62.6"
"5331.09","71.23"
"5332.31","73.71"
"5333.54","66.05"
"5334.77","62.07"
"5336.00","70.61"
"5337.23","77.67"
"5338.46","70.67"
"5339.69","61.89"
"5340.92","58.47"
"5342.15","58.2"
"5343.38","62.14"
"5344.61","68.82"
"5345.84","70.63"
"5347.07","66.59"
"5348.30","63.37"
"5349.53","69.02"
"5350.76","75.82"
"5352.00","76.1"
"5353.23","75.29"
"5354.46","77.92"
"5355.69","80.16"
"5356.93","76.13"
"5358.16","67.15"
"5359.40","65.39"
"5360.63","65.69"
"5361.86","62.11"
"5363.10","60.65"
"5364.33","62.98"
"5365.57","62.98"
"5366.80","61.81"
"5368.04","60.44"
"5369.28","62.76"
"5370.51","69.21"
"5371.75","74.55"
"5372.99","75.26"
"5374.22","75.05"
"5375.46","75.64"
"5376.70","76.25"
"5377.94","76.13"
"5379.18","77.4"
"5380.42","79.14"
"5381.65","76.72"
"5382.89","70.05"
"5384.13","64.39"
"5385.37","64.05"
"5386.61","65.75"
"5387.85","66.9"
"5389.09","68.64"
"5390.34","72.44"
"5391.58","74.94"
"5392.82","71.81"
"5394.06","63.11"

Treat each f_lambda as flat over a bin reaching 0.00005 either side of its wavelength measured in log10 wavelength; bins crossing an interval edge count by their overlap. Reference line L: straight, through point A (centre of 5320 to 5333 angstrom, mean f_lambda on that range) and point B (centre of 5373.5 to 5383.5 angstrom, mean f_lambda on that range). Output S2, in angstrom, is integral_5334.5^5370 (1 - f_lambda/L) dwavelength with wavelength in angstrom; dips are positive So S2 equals 2.99 angstrom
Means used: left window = 71.5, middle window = 67.4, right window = 75.8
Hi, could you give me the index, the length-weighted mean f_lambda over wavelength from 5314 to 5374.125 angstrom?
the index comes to 70.1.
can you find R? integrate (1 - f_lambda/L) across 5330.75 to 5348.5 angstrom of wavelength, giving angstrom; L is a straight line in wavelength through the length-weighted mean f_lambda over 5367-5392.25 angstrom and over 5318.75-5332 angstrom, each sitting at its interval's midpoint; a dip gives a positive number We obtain 1.2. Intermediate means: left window 71.9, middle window 66.8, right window 71.1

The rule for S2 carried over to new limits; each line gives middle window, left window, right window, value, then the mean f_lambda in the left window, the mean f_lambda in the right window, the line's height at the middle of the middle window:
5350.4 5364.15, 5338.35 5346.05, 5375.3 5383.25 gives -0.4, 63.7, 76.1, 68.7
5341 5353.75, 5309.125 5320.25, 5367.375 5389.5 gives 1.0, 77.7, 71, 74.3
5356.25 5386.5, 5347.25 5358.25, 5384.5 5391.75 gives 0.6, 73.5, 68.2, 70.7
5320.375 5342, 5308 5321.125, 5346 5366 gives 1.3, 76.7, 69.3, 73.7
